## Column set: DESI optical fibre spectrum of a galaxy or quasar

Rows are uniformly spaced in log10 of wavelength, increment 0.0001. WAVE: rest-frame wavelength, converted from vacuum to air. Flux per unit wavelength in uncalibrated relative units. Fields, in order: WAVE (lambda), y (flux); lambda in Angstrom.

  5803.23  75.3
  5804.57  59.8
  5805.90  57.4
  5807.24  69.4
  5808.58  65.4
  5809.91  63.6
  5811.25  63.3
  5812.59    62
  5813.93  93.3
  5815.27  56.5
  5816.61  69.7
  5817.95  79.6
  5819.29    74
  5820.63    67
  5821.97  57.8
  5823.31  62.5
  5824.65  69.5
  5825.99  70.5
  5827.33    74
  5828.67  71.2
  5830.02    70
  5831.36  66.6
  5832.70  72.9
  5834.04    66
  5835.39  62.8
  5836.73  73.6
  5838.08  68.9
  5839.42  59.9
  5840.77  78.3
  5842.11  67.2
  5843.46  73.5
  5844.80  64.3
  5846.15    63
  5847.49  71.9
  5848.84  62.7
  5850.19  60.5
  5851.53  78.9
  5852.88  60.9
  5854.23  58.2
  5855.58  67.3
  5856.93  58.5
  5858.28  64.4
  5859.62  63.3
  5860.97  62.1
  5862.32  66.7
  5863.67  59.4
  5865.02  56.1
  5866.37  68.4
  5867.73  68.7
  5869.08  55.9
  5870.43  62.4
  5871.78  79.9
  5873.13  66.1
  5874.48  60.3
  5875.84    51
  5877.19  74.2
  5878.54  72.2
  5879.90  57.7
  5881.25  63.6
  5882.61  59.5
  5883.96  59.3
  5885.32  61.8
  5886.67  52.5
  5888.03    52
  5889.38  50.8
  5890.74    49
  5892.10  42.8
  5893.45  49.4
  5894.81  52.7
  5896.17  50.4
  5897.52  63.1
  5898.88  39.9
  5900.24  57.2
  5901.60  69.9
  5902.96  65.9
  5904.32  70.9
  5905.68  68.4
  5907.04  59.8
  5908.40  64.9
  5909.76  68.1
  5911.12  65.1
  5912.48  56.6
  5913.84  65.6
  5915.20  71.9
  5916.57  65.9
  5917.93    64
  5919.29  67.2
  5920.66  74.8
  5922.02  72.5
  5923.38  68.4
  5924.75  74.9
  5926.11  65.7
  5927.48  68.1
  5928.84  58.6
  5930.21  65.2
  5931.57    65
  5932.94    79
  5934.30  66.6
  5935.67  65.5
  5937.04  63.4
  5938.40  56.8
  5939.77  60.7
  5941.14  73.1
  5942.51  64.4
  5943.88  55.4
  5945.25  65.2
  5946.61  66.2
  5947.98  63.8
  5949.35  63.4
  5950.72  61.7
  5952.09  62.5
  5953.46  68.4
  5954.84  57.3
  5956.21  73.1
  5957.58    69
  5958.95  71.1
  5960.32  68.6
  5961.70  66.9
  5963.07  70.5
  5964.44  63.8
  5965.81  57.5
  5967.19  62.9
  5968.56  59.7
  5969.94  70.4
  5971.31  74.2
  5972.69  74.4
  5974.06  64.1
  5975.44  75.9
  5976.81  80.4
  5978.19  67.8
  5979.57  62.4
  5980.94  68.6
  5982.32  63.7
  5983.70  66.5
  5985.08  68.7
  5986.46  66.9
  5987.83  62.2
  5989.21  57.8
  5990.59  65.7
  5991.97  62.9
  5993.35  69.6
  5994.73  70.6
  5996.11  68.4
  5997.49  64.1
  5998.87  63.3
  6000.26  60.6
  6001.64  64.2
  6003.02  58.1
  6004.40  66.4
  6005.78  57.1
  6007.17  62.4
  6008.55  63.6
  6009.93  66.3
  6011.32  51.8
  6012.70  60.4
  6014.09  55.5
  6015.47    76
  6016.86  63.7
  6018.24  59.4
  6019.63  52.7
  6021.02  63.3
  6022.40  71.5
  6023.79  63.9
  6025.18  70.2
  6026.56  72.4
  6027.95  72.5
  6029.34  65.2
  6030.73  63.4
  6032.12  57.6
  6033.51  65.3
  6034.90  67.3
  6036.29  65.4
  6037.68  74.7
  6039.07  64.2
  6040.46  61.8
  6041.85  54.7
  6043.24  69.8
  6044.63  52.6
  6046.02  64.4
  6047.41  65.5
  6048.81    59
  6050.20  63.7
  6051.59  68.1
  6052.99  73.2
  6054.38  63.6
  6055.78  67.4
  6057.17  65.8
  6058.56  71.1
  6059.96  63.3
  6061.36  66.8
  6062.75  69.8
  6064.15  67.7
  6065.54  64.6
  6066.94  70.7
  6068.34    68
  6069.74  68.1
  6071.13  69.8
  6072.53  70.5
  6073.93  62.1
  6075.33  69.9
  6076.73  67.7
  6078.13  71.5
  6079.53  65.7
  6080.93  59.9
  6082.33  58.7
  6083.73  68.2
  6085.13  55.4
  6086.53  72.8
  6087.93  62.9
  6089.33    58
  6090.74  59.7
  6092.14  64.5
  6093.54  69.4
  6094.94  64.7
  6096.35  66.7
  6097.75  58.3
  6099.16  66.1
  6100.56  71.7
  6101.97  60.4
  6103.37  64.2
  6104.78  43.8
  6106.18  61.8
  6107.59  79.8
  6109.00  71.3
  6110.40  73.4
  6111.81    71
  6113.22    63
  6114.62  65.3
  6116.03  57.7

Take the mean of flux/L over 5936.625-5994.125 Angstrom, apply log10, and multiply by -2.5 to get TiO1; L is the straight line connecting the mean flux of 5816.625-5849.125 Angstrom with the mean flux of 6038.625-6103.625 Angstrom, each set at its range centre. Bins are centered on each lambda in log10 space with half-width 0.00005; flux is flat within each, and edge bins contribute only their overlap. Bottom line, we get 0.01 mag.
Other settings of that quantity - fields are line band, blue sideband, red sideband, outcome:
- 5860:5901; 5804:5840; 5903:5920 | 0.131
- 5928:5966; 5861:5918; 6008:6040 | -0.046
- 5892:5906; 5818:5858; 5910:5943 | 0.161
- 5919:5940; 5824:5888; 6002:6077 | -0.032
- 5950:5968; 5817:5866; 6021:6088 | 0.013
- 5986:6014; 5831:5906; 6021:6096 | 0.031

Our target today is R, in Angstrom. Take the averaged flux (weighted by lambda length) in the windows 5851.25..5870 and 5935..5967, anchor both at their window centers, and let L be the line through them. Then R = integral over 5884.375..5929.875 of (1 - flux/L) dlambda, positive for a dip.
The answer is 1.7 Angstrom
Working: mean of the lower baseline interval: 63.1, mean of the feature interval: 61.5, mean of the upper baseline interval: 64.7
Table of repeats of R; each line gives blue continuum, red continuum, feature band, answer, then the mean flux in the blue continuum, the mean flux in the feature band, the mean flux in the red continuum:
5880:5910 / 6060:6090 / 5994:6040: -0.7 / 57.7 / 64.3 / 66.1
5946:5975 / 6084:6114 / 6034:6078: -0.7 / 66.2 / 66.2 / 64.8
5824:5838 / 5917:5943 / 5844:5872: 1.9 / 69.7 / 64.3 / 67.1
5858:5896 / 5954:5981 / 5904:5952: -1.1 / 59.9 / 65.8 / 67.9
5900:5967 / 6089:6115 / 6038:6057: 0.4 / 65.9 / 64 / 65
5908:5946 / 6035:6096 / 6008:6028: 0.5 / 66.2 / 64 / 65.5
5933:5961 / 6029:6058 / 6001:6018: 0.7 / 65.1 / 62.1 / 64.4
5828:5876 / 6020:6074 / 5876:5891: 1.5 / 65.7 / 59.3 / 66.1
